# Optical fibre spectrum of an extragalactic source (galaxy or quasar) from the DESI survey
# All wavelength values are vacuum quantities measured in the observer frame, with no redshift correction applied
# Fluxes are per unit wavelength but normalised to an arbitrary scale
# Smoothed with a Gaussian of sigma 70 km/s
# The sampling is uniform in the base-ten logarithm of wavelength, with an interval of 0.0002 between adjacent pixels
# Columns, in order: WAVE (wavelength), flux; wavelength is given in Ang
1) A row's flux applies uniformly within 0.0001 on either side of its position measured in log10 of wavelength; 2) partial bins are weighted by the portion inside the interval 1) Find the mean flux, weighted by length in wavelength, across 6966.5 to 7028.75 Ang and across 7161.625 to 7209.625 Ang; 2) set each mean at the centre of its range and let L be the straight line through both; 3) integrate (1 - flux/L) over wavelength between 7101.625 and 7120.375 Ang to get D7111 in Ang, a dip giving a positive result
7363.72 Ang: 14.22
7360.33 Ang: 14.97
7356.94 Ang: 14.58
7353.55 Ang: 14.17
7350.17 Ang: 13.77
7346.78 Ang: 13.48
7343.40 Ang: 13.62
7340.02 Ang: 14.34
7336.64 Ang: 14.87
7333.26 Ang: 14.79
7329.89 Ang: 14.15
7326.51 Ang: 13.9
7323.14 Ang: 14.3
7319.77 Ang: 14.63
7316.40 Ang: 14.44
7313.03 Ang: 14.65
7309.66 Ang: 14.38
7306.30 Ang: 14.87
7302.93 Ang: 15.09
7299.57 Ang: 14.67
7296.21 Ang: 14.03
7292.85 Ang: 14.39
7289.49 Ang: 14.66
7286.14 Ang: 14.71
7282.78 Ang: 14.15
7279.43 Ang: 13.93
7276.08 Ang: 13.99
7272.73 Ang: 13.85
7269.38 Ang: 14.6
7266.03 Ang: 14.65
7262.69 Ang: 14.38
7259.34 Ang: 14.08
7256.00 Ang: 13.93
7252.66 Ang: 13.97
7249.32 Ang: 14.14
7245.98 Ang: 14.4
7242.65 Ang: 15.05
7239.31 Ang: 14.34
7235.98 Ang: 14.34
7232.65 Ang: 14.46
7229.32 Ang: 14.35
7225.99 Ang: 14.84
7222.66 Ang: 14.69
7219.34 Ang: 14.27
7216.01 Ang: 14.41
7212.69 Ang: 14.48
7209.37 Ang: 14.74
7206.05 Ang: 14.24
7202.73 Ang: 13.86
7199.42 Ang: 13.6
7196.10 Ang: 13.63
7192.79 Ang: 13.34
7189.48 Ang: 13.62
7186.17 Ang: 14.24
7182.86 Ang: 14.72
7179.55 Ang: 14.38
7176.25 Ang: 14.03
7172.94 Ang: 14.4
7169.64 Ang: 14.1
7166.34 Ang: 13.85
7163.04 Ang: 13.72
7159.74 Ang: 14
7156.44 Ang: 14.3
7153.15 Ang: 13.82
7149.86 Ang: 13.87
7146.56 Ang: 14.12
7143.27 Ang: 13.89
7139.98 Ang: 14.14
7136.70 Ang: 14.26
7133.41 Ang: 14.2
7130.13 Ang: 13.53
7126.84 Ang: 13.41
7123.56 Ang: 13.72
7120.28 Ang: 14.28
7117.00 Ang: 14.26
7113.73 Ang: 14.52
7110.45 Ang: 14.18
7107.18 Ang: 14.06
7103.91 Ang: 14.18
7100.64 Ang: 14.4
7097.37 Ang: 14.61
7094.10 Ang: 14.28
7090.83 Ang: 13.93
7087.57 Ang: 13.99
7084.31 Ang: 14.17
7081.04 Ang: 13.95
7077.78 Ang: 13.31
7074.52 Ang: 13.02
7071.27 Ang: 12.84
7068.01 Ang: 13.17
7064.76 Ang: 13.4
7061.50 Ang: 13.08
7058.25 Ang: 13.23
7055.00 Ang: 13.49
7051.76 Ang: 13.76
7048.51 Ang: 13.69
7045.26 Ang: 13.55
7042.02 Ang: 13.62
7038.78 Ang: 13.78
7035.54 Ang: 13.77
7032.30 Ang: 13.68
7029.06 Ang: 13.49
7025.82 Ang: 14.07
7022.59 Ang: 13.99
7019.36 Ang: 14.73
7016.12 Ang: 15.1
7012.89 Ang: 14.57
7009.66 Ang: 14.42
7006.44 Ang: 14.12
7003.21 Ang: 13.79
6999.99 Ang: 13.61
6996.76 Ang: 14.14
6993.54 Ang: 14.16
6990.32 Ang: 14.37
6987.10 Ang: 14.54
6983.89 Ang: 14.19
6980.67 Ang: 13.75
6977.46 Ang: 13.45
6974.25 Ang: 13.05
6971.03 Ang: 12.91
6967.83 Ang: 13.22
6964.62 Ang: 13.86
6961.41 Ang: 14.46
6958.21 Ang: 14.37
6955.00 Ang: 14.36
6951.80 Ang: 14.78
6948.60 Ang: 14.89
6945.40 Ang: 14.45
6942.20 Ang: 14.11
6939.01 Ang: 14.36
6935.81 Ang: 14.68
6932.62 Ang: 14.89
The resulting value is -0.3 Ang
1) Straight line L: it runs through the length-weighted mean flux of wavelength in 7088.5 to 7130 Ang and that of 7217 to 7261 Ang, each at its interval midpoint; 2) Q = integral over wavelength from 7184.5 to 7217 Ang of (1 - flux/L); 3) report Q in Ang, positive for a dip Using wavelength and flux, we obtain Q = 0.7 Ang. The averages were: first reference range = 14.1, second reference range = 14.4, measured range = 14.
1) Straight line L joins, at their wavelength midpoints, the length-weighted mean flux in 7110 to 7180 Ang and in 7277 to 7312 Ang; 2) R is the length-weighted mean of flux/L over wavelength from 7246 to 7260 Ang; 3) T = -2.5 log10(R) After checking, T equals 0.02 mag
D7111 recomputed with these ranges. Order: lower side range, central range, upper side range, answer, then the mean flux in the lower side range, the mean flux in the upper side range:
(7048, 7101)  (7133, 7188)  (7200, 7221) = -0.2 Ang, 13.6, 14.3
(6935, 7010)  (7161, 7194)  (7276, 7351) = 0.4 Ang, 14.1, 14.4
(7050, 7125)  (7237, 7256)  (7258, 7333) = -0.1 Ang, 13.8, 14.4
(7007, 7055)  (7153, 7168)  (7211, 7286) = 0.3 Ang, 14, 14.3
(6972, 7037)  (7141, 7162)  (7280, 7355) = 0.3 Ang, 14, 14.4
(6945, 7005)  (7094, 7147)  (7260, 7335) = 0.3 Ang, 14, 14.4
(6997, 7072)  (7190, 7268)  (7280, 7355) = -0.4 Ang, 13.8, 14.4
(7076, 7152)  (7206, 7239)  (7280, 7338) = -0.4 Ang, 14.1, 14.5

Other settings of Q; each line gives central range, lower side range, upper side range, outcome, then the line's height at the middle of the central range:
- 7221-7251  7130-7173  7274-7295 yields -0.68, 14.2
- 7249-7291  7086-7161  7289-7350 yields 0.21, 14.3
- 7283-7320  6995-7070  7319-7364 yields -0.95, 14.2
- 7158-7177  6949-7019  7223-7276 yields 0.34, 14.3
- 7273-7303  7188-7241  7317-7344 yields -0.08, 14.3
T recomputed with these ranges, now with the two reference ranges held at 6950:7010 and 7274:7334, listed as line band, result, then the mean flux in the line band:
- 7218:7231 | -0.02 mag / 14.5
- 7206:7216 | -0.02 mag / 14.5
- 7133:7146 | 0.01 mag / 14.1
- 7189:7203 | 0.05 mag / 13.6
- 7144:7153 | 0.02 mag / 13.9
